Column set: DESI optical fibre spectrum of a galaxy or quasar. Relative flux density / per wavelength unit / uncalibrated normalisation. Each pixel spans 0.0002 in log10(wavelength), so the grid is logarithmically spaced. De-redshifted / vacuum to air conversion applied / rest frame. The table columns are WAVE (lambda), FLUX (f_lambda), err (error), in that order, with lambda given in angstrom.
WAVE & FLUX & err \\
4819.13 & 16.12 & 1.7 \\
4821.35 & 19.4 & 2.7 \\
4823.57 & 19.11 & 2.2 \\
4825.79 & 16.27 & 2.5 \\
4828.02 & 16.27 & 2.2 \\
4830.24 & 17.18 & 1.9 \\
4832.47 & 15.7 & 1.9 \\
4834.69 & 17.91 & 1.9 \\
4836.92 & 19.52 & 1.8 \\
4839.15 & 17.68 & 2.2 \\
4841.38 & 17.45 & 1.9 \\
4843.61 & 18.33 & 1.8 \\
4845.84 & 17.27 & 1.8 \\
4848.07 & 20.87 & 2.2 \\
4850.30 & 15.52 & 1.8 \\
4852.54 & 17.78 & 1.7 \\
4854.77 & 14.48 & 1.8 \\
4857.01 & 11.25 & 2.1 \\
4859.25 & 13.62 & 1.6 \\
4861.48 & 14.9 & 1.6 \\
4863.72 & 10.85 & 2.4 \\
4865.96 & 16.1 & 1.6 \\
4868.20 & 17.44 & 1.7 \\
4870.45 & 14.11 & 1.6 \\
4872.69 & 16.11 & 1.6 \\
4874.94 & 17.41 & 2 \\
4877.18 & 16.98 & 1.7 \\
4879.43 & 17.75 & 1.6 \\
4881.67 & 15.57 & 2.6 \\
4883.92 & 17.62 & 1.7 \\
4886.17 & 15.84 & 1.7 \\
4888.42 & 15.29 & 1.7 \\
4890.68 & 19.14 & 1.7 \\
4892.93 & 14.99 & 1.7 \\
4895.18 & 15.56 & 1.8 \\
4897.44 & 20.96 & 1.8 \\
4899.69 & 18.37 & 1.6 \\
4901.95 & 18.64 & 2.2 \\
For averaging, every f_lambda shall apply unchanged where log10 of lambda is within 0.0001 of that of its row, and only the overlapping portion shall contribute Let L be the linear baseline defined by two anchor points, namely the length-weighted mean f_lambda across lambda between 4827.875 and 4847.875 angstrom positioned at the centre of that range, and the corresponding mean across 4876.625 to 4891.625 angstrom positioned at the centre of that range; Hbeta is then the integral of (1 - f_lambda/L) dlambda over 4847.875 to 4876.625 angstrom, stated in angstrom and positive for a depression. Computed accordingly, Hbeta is 3.3 angstrom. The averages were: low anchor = 17.7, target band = 15.3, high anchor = 16.8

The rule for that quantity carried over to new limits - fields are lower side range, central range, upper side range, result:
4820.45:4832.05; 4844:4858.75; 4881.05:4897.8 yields 0.9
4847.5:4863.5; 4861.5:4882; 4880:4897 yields 0.0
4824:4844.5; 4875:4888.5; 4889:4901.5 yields 0.8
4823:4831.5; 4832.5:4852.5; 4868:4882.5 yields -1.3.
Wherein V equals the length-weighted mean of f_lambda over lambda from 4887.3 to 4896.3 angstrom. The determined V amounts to 16.2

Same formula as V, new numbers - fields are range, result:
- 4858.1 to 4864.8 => 13.1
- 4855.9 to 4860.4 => 12.5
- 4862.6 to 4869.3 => 14.8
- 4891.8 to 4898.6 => 17.2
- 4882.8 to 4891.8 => 17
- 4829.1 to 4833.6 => 16.5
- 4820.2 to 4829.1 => 17.8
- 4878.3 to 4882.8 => 16.7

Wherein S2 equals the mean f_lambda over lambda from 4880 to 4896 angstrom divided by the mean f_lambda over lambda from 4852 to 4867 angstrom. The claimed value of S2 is 1.2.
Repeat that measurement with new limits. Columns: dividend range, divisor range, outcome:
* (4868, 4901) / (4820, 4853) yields 0.95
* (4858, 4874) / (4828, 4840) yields 0.84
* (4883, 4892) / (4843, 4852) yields 0.94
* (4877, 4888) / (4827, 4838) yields 0.96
